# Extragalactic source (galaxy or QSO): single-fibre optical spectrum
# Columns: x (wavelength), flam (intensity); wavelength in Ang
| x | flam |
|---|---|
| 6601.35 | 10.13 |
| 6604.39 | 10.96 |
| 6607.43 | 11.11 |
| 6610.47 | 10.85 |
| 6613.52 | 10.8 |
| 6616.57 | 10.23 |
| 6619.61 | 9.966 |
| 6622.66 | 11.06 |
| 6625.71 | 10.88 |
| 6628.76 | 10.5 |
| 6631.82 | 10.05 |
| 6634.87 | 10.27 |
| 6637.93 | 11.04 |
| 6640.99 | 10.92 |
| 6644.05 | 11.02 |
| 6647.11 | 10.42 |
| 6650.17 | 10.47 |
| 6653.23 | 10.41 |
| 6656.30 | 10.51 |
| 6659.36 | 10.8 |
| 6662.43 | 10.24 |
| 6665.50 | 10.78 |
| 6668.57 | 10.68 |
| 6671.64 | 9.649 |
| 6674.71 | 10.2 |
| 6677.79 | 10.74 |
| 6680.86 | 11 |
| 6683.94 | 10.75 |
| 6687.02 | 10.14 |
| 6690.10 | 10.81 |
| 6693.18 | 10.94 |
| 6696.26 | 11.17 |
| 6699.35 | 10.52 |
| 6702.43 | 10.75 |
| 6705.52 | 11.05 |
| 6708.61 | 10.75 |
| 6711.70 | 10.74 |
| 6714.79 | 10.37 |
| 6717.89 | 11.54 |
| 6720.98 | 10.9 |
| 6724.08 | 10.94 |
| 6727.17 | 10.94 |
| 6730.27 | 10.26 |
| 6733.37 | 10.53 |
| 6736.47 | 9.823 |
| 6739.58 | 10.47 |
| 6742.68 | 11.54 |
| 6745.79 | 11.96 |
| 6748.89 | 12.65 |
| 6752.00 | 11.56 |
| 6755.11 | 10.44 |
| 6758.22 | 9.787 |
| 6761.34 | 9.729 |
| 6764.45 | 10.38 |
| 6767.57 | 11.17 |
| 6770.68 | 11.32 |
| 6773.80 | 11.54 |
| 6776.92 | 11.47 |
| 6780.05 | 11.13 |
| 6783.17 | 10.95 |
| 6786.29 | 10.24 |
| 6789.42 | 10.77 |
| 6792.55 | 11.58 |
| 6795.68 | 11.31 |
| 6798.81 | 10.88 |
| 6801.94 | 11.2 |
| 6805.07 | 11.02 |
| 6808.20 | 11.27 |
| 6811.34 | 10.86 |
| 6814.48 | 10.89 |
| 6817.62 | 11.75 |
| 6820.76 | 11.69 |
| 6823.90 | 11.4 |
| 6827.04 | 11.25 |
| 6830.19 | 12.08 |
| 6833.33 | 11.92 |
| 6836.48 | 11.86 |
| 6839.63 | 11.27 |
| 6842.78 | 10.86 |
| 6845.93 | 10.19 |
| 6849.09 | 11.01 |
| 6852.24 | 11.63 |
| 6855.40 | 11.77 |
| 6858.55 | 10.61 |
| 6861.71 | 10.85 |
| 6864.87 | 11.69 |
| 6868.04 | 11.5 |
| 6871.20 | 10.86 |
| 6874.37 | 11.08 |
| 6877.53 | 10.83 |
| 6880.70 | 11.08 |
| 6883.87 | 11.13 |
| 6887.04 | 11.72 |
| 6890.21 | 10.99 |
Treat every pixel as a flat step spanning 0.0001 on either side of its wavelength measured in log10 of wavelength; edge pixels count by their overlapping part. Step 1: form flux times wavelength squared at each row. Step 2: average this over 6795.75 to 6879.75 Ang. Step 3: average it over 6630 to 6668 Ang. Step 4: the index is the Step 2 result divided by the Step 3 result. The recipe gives 1.1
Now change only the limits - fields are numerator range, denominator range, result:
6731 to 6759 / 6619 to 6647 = 1.07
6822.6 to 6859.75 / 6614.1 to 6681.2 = 1.14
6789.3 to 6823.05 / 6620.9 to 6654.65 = 1.11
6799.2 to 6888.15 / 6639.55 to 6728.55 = 1.10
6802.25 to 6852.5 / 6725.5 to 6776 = 1.06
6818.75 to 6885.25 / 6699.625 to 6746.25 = 1.08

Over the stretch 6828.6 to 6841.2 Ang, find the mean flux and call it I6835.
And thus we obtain 11.8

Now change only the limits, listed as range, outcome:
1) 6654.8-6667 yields 10.6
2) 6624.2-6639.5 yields 10.5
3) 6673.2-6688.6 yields 10.6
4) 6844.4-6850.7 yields 10.6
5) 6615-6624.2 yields 10.4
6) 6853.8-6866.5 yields 11.2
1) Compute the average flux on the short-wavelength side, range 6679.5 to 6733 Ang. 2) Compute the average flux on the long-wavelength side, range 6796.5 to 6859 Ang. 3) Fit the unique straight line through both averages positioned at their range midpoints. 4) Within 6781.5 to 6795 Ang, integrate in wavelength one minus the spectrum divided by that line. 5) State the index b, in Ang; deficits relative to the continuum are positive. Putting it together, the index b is 0.3 Ang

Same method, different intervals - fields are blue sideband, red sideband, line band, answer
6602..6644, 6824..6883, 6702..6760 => 0.2 Ang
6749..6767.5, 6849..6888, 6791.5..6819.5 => -0.8 Ang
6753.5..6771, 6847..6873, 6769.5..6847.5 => -3.2 Ang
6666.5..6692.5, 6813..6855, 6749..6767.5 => 0.6 Ang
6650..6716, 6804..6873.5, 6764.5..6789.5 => -0.1 Ang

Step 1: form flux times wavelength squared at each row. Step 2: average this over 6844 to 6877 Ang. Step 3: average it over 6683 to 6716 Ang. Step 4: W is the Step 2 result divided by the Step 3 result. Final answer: 1.09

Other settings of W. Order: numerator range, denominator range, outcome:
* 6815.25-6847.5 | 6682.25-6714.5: 1.10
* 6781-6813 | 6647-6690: 1.09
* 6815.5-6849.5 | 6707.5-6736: 1.10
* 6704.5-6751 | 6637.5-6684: 1.06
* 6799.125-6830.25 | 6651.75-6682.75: 1.12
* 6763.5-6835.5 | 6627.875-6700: 1.10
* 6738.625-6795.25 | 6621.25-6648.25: 1.08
